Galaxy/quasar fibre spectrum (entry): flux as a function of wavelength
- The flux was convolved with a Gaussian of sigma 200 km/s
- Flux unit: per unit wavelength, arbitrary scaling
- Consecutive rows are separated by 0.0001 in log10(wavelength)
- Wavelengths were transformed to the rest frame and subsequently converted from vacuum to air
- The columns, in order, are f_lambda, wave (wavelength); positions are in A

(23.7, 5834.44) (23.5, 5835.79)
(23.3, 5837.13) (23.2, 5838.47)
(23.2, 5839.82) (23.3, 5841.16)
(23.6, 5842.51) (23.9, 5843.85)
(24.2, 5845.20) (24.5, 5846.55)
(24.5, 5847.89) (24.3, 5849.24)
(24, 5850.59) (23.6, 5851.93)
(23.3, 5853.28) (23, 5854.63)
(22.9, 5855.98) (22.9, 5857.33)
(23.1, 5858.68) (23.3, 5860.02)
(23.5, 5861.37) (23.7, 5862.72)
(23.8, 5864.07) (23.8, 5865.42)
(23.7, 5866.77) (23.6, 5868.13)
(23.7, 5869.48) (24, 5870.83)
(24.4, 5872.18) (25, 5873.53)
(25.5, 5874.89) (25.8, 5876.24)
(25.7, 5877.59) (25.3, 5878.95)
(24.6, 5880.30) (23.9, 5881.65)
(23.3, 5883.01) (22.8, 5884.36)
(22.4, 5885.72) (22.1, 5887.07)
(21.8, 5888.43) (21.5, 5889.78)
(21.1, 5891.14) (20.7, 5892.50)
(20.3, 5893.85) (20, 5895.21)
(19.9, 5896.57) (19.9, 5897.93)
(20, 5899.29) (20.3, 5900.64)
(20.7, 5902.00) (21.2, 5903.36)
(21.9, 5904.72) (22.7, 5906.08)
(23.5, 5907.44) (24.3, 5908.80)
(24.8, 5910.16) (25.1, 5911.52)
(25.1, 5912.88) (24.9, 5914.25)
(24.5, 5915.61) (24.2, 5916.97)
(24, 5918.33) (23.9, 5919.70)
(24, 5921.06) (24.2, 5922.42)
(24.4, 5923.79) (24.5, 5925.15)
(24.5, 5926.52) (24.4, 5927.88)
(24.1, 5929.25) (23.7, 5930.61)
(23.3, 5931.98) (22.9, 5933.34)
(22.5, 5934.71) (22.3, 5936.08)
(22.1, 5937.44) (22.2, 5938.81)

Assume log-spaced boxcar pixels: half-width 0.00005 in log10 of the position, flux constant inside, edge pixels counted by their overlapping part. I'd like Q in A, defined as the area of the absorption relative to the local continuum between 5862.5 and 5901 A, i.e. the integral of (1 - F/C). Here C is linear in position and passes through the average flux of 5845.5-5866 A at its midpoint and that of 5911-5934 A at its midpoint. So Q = 1.6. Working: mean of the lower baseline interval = 23.6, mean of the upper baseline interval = 24.2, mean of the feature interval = 22.9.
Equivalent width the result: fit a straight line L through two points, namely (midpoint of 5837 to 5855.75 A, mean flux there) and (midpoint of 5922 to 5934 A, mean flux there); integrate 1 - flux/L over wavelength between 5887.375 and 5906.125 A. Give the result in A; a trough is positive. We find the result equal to 2.40 A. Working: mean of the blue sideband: 23.7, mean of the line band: 20.8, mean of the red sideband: 24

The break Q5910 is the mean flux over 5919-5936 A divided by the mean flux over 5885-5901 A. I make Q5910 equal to 1.1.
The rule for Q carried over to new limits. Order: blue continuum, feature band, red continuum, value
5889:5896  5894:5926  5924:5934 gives -0.9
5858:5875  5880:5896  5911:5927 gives 1.4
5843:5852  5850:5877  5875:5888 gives 0.3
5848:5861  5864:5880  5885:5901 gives -1.7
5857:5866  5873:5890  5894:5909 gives -1.2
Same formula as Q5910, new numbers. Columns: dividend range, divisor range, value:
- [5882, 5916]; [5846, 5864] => 0.94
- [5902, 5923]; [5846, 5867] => 1.01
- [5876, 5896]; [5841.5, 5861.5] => 0.96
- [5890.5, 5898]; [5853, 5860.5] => 0.88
